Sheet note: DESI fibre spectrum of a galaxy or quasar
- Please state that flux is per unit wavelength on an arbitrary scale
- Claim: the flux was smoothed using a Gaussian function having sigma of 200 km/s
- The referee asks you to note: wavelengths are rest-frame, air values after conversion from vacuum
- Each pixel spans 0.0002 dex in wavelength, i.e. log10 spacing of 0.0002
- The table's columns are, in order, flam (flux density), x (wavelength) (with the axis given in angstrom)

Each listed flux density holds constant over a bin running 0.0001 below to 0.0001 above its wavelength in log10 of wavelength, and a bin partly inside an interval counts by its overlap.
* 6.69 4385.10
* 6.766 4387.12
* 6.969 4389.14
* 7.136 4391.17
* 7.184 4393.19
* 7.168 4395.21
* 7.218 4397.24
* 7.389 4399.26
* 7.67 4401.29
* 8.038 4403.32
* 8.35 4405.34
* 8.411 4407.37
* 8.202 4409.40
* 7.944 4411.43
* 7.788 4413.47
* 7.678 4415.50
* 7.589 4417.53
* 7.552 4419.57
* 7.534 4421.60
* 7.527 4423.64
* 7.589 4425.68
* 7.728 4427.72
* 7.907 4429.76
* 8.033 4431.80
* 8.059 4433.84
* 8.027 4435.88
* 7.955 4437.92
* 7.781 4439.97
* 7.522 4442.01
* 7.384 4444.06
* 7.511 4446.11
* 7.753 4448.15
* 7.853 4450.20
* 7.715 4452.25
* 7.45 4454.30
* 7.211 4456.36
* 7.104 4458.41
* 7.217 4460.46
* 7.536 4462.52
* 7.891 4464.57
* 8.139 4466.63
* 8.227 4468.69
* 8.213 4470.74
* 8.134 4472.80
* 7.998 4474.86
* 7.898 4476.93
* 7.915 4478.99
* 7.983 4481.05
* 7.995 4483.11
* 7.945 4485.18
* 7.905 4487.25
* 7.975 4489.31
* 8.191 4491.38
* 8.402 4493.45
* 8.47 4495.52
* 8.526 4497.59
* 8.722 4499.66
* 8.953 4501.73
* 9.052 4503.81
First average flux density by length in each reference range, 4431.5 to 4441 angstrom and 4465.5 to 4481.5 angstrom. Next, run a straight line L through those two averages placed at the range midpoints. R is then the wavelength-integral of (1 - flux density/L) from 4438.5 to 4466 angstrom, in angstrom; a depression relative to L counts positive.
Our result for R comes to 1.6 angstrom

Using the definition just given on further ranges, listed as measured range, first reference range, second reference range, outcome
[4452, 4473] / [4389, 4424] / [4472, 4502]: 0.9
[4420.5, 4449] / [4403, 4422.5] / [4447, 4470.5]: 0.2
